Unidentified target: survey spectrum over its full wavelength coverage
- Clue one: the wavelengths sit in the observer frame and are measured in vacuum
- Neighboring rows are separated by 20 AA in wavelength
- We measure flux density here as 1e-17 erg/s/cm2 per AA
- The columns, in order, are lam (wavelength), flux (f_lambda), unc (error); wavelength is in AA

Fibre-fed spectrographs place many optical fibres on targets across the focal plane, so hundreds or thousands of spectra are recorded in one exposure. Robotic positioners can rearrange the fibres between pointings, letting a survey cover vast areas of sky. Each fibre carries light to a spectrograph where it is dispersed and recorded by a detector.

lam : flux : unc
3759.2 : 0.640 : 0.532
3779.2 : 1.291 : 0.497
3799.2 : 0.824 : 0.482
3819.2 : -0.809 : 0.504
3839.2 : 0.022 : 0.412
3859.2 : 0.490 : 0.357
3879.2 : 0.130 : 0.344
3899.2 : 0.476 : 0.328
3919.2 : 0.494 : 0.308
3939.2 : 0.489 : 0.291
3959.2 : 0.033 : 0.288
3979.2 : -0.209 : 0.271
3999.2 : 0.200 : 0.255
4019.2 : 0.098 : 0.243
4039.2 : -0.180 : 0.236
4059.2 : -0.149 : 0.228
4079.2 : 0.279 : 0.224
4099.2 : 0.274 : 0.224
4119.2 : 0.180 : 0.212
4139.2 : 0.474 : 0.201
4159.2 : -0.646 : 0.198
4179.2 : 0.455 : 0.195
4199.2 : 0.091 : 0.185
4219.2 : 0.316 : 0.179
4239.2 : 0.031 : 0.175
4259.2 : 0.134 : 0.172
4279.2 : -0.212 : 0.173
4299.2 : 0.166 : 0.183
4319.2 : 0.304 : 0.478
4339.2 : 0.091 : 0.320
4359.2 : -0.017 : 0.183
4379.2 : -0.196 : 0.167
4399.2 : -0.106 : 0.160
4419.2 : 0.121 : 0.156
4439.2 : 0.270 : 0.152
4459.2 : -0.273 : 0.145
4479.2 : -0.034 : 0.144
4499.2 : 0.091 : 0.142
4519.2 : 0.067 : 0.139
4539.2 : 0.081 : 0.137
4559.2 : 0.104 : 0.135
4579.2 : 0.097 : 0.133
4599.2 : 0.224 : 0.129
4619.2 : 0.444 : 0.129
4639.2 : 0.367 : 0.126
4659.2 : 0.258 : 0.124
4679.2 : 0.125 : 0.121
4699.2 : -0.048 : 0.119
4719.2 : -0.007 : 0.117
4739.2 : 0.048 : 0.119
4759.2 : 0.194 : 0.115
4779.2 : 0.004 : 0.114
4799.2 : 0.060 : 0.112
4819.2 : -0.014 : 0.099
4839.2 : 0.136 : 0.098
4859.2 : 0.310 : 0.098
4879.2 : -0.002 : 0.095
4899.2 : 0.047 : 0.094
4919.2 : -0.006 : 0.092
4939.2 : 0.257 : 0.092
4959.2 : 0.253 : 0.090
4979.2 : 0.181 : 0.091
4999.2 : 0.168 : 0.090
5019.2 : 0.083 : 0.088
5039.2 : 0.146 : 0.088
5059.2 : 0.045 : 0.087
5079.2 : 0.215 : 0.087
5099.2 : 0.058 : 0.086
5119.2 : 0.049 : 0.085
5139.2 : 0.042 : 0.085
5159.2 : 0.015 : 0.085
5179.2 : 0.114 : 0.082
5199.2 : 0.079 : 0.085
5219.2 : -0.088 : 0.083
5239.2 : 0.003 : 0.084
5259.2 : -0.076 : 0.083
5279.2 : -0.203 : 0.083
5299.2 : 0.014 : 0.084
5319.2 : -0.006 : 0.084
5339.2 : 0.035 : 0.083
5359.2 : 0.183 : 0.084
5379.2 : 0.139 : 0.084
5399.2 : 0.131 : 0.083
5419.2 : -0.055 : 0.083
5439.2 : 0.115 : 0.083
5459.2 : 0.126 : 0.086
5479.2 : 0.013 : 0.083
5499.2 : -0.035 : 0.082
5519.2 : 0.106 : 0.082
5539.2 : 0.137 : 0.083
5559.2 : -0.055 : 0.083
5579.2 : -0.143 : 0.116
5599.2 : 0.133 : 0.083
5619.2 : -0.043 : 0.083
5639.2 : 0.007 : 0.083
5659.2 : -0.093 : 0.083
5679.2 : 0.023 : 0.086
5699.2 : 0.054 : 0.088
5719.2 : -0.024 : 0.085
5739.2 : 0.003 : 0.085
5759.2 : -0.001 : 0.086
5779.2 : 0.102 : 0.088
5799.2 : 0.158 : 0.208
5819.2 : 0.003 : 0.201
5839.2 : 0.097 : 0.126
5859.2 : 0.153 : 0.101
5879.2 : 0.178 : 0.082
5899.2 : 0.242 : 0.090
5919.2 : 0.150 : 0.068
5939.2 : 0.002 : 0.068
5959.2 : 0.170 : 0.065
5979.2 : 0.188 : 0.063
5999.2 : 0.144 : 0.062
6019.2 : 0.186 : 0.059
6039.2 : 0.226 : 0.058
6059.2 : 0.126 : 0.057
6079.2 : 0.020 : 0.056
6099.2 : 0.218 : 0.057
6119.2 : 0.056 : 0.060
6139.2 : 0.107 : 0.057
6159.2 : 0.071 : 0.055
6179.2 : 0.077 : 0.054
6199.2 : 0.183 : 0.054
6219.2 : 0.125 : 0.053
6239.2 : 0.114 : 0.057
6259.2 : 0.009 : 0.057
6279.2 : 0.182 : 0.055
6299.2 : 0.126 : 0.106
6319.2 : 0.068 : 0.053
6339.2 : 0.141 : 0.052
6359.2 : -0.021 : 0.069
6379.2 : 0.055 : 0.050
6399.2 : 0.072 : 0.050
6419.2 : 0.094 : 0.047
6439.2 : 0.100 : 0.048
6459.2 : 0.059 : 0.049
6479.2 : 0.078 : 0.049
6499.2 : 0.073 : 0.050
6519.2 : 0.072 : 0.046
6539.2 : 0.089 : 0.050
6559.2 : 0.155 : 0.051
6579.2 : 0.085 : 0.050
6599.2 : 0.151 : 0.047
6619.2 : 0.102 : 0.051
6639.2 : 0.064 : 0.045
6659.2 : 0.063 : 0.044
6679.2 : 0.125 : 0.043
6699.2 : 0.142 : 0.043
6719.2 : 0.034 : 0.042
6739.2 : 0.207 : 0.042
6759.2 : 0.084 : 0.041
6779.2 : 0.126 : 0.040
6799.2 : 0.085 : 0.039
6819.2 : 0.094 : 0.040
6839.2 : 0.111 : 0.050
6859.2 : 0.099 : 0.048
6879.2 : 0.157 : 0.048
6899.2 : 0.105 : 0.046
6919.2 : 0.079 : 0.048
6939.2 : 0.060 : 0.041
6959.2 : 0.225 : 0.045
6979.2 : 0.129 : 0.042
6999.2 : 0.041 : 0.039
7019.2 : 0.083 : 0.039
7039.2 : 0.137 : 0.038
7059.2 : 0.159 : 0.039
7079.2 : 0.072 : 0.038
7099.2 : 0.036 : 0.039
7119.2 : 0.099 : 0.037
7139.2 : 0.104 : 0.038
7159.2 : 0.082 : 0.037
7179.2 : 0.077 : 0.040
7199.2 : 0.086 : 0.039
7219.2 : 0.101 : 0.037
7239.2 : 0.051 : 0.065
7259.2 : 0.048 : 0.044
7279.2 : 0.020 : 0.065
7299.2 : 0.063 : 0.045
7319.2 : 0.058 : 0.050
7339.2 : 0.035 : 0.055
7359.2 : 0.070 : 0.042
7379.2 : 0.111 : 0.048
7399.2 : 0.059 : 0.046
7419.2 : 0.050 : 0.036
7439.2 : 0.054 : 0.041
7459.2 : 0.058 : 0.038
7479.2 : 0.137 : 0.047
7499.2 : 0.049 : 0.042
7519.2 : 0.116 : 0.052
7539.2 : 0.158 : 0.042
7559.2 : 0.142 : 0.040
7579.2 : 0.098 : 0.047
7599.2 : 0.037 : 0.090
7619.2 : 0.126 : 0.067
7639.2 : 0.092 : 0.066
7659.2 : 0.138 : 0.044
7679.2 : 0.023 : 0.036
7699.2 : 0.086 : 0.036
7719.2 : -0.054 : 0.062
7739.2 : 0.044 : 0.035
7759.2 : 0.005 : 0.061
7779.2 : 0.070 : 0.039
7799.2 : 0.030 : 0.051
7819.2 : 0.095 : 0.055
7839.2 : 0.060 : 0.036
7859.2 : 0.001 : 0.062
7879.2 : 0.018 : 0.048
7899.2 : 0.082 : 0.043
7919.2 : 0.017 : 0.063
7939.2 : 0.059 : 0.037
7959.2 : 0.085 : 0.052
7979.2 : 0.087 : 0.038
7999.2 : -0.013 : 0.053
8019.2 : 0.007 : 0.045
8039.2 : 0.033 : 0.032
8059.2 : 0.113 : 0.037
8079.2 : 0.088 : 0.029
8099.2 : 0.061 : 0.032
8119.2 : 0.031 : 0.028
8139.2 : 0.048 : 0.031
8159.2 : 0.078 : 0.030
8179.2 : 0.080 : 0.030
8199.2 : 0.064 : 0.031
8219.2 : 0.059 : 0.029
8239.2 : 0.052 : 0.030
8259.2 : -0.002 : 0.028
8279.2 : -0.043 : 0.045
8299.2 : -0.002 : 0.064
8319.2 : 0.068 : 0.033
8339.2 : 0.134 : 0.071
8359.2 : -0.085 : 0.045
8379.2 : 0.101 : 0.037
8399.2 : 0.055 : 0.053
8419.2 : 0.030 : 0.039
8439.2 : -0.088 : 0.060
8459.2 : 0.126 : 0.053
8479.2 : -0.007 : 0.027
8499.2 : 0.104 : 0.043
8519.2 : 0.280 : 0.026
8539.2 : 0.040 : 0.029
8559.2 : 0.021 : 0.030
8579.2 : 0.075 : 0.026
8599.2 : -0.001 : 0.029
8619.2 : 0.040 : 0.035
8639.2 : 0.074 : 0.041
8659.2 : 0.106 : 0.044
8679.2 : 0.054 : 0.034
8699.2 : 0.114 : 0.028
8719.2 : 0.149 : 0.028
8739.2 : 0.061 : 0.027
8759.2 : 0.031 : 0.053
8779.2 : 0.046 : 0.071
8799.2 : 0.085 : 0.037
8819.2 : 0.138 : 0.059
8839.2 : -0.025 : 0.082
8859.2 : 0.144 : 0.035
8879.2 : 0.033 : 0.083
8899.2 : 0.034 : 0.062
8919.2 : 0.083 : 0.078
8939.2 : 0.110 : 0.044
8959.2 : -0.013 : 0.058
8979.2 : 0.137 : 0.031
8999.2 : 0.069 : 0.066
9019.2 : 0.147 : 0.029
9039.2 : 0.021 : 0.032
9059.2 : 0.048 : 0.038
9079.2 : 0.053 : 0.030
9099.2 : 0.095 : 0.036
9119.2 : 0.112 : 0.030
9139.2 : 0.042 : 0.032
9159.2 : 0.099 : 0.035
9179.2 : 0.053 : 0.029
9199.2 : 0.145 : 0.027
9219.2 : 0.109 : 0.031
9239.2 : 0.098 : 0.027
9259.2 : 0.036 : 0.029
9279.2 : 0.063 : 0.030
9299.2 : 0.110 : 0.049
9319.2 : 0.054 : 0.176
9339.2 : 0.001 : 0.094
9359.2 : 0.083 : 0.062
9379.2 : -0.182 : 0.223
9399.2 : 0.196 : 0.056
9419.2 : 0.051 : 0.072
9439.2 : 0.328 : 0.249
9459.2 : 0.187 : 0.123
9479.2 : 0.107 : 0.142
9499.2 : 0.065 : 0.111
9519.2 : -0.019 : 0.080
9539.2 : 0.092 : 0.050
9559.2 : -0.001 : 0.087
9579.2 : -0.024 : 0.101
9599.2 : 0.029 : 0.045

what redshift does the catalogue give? 1.28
